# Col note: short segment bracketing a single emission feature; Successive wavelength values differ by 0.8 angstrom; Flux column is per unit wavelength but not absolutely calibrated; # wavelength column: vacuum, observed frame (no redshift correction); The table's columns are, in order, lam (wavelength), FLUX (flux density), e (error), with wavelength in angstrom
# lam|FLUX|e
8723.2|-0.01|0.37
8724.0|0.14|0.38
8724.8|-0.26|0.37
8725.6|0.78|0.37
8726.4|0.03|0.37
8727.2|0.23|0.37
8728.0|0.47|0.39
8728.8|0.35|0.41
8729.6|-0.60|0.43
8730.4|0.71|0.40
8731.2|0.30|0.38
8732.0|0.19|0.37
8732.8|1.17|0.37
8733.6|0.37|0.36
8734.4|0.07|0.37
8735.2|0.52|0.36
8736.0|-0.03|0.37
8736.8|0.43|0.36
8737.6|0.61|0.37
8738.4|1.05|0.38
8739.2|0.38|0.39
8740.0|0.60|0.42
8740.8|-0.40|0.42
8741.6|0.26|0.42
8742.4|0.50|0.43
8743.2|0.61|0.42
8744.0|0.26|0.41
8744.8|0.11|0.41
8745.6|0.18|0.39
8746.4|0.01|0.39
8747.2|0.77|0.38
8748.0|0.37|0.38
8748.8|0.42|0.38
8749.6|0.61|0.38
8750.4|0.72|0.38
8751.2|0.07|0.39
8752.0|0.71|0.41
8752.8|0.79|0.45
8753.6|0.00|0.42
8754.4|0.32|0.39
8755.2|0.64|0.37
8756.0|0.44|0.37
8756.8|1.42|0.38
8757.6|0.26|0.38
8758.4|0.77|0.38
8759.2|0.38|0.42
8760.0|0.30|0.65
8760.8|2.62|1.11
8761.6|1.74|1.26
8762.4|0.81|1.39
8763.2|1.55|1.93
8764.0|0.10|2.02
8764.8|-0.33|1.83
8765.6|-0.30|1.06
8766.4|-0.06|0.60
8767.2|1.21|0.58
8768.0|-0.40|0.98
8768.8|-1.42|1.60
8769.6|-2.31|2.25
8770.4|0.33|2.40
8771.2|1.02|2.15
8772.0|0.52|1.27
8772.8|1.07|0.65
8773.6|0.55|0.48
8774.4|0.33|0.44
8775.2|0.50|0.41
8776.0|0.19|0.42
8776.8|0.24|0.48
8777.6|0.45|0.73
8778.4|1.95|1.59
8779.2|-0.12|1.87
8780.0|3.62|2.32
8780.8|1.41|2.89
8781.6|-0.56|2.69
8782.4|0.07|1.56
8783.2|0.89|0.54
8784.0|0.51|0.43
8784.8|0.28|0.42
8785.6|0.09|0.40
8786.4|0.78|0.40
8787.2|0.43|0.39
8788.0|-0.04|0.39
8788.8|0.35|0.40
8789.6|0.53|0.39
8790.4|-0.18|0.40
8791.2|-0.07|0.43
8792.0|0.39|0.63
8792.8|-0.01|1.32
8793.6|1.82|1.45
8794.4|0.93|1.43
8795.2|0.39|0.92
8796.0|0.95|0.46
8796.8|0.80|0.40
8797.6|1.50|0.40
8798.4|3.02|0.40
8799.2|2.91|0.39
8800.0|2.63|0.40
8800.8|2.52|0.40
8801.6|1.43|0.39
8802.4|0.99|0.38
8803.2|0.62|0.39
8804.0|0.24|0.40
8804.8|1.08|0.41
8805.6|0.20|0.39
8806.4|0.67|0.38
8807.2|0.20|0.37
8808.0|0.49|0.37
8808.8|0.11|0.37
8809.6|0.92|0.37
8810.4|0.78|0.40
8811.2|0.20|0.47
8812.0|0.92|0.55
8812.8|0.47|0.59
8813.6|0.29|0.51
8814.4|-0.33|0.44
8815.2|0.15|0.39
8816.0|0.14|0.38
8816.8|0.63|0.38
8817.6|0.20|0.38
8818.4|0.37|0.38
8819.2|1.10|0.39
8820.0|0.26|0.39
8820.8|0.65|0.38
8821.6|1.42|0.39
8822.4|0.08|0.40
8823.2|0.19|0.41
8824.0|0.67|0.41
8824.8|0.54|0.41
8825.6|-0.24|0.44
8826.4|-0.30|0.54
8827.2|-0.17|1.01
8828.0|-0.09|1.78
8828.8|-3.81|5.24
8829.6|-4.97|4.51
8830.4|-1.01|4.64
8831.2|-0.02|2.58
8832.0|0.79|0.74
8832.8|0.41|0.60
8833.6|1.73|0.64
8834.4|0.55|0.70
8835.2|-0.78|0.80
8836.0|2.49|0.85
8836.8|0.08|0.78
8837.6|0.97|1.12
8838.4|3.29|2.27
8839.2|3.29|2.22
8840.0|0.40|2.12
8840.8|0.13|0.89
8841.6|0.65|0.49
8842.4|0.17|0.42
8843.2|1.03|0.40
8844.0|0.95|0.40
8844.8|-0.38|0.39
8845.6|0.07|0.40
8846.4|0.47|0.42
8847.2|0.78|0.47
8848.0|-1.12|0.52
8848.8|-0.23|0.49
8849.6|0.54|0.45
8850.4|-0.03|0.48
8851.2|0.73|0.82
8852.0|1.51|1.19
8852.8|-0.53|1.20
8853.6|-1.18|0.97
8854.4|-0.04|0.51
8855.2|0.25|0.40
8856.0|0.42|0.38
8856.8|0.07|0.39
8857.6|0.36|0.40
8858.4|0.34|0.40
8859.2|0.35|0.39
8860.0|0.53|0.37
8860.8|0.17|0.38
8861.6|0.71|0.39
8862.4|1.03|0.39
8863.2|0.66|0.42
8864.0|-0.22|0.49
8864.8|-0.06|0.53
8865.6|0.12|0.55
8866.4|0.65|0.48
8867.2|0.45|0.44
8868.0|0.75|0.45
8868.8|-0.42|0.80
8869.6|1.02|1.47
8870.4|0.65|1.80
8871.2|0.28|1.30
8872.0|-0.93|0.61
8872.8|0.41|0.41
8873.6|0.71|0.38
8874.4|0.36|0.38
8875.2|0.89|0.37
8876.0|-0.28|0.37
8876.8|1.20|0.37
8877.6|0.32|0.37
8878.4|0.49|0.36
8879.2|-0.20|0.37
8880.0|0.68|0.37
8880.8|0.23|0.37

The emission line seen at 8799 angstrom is H-beta 4861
